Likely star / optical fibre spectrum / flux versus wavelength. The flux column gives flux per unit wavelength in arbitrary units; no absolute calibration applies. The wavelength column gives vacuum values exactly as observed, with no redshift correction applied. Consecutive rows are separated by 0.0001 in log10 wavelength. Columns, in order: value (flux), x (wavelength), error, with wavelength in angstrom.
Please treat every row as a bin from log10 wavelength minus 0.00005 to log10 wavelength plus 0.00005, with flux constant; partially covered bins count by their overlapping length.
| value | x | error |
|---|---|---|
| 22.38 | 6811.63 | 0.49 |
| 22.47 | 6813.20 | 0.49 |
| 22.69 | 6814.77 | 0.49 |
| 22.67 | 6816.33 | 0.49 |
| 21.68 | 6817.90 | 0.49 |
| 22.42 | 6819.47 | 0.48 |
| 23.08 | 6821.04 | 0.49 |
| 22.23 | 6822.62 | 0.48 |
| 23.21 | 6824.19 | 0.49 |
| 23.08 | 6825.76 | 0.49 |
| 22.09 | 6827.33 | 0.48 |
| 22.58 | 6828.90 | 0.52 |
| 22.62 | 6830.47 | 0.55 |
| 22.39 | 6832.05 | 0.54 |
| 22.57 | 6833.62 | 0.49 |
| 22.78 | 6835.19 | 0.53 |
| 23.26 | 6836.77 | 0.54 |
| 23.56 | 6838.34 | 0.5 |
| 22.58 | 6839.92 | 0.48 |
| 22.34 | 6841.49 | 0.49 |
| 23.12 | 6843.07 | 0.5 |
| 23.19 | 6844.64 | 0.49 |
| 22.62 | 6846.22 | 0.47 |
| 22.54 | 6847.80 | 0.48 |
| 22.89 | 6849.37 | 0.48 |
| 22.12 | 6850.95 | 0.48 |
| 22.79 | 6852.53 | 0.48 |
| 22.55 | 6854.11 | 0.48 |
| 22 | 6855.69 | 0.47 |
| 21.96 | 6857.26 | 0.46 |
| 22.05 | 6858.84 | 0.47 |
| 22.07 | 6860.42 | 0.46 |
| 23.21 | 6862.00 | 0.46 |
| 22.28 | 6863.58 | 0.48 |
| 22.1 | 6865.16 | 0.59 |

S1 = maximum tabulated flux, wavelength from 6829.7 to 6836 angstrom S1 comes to 22.78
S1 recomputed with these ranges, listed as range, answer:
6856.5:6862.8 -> 23.21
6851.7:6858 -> 22.79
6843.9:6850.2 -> 23.19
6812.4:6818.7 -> 22.69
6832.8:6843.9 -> 23.56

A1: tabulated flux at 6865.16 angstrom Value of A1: 22.1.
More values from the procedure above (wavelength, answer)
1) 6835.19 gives 22.78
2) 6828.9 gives 22.58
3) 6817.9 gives 21.68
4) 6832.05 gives 22.39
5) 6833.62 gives 22.57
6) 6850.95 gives 22.12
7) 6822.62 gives 22.23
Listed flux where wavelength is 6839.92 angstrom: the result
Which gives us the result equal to 22.58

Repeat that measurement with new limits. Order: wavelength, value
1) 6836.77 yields 23.26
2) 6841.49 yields 22.34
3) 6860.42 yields 22.07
